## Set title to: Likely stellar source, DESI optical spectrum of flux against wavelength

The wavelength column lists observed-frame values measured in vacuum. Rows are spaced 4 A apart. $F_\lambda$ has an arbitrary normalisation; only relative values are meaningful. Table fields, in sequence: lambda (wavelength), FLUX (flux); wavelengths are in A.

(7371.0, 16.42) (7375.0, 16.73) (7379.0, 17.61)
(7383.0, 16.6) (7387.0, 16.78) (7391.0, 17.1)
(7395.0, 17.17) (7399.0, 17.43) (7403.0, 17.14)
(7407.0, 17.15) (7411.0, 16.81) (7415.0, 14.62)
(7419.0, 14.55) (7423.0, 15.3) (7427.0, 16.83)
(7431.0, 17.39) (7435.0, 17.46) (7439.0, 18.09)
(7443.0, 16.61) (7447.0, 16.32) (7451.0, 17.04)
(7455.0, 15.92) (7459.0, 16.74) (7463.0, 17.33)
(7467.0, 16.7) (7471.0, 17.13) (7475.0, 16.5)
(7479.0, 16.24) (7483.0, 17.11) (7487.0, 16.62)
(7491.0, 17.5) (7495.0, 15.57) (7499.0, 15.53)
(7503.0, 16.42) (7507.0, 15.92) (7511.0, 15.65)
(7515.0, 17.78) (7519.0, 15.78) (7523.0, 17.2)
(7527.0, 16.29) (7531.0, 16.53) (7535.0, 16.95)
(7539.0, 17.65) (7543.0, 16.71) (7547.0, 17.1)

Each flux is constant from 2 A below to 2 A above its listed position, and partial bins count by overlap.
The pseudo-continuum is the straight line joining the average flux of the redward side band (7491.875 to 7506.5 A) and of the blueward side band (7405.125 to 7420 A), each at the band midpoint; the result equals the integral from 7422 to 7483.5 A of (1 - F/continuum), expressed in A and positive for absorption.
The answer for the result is -3.5 A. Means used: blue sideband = 15.9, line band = 16.8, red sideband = 16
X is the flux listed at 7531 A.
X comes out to 16.53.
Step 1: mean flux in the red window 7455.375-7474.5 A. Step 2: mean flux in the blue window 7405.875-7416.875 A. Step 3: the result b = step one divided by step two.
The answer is 1.04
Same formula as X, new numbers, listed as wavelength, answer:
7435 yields 17.46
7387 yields 16.78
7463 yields 17.33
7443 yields 16.61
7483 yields 17.11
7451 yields 17.04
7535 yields 16.95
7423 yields 15.3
